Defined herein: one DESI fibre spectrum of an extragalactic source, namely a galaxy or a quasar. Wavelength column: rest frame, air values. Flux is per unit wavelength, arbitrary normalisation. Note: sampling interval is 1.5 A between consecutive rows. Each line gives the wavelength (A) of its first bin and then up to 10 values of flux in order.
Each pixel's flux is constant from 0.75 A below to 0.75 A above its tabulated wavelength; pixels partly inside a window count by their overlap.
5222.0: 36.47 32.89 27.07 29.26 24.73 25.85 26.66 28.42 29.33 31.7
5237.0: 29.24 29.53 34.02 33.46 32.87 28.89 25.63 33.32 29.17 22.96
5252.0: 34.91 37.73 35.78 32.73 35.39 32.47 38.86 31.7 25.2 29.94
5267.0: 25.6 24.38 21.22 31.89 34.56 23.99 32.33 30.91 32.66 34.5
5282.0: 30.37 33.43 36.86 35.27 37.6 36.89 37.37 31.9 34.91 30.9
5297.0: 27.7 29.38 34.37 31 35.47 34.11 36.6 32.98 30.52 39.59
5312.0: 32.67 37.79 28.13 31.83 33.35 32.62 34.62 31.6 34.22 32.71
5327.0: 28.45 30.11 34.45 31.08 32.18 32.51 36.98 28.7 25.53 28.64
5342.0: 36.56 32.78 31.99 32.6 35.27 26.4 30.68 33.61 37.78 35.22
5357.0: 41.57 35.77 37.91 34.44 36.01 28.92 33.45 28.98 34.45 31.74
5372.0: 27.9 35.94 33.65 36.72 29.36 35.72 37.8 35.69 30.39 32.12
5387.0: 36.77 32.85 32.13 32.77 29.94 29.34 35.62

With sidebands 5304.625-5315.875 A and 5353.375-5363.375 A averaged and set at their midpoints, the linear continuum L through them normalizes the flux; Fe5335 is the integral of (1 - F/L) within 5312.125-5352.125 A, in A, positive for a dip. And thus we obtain 3.8 A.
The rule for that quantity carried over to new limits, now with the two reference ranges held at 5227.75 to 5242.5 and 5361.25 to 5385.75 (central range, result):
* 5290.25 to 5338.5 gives -1.87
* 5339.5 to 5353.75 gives 0.12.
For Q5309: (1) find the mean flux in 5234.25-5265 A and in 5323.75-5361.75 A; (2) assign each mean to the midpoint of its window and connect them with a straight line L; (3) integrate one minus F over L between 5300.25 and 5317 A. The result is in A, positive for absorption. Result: -0.64 A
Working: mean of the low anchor 31.7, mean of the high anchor 33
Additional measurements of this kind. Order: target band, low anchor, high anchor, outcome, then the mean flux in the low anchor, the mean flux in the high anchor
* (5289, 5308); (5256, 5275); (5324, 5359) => -1.4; 29.9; 32.7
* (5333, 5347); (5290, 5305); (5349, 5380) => 0.6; 32.8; 33.7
